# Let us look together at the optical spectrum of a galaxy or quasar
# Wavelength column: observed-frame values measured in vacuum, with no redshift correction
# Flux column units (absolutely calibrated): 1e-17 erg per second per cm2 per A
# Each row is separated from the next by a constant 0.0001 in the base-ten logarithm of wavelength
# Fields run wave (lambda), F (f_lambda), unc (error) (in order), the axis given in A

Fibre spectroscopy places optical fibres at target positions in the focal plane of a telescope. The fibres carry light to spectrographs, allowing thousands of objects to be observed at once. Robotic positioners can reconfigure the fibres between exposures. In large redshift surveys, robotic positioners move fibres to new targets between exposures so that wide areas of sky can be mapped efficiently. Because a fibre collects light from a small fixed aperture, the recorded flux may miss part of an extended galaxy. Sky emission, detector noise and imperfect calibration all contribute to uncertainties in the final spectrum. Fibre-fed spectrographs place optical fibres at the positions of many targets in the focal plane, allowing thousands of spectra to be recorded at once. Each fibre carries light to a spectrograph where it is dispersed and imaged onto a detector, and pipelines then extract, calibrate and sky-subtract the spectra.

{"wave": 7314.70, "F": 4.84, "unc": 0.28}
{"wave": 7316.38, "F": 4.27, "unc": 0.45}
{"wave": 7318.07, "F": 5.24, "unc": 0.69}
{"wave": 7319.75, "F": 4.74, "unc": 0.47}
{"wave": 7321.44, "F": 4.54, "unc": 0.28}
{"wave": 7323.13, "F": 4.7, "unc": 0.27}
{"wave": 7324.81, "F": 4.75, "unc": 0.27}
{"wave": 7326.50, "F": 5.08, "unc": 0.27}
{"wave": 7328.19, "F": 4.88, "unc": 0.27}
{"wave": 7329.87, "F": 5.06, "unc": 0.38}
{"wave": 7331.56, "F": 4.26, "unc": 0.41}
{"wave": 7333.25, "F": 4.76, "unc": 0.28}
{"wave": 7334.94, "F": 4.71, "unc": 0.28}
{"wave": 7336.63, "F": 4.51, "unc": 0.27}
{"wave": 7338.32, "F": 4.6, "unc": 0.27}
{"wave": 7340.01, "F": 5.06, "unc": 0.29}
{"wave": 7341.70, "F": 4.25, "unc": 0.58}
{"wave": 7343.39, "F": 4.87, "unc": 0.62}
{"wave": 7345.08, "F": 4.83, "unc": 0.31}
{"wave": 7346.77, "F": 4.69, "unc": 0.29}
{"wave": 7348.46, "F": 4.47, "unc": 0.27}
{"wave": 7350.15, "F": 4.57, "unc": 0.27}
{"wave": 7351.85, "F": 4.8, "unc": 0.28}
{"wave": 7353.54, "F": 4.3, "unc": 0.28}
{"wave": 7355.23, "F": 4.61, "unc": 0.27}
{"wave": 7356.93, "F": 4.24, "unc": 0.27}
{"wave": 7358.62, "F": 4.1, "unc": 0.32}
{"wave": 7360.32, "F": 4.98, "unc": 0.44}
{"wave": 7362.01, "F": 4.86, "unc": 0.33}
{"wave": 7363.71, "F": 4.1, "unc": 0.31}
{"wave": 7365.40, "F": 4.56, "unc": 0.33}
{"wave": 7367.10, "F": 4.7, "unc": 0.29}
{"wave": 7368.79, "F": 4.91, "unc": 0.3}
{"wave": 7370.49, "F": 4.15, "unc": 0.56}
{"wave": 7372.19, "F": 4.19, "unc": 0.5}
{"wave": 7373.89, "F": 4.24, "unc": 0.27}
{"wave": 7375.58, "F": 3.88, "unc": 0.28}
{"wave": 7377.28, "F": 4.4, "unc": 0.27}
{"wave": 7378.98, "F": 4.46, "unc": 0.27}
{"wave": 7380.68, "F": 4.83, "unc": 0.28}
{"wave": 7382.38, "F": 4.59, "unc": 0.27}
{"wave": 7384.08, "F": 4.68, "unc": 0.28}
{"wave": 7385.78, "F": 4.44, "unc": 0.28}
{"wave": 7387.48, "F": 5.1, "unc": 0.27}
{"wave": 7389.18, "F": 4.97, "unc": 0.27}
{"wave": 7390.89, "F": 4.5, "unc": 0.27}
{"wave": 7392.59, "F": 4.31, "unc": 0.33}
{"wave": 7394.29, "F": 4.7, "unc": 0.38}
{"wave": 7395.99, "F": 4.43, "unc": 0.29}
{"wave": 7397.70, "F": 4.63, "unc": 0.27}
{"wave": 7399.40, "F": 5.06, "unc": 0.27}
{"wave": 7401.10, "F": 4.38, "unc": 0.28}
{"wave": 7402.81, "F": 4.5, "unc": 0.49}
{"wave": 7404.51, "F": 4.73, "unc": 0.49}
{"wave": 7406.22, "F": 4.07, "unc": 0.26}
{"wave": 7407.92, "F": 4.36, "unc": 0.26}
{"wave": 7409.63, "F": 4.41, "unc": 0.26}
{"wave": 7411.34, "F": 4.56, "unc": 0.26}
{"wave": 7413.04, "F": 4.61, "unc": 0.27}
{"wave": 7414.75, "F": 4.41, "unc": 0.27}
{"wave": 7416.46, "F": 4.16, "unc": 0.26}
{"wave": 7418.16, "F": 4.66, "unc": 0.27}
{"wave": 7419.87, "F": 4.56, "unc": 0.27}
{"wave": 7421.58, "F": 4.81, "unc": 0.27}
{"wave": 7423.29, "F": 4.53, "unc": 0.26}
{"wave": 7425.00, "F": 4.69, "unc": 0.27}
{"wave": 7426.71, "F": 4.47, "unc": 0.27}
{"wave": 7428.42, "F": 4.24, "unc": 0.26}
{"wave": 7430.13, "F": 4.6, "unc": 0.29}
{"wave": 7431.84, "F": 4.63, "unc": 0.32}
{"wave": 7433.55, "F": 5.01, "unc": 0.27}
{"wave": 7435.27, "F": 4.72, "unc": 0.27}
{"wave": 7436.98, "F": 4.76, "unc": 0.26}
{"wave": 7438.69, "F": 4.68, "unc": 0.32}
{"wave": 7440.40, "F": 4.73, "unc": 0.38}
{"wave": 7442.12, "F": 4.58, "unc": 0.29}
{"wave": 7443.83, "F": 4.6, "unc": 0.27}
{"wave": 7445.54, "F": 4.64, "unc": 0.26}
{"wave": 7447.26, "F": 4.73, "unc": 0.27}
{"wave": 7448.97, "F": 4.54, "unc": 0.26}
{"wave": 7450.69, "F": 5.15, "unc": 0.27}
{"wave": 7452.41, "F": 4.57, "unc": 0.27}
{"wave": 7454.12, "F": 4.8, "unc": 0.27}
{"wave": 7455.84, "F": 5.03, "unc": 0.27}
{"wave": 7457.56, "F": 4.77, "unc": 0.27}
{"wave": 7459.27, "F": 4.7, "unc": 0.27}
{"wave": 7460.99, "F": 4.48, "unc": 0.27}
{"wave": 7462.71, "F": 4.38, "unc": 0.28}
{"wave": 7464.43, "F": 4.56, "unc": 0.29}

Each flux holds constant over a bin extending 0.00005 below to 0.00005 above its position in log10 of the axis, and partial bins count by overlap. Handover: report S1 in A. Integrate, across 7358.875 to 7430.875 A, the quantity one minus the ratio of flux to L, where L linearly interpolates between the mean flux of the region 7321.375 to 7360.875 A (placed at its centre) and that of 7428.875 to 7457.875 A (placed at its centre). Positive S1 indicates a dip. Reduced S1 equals 2.5 A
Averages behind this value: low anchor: 4.65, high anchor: 4.73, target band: 4.53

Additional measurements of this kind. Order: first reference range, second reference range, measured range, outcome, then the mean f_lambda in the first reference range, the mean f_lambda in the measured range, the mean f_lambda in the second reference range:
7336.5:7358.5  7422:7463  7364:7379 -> 0.8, 4.59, 4.37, 4.67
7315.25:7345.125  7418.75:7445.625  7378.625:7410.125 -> 0.6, 4.73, 4.59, 4.64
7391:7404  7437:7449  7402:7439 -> 0.5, 4.58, 4.55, 4.66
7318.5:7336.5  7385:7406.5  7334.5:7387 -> 1.6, 4.75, 4.54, 4.62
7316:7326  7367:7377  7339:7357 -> -0.4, 4.74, 4.62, 4.32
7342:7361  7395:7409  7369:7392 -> 0.2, 4.57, 4.5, 4.52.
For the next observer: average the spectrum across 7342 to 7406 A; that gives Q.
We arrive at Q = 4.55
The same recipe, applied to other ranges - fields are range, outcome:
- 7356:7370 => 4.55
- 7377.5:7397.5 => 4.63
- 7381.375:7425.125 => 4.57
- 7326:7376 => 4.58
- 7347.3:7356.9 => 4.53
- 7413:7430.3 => 4.51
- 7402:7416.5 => 4.44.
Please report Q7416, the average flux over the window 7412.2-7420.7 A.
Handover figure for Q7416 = 4.48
